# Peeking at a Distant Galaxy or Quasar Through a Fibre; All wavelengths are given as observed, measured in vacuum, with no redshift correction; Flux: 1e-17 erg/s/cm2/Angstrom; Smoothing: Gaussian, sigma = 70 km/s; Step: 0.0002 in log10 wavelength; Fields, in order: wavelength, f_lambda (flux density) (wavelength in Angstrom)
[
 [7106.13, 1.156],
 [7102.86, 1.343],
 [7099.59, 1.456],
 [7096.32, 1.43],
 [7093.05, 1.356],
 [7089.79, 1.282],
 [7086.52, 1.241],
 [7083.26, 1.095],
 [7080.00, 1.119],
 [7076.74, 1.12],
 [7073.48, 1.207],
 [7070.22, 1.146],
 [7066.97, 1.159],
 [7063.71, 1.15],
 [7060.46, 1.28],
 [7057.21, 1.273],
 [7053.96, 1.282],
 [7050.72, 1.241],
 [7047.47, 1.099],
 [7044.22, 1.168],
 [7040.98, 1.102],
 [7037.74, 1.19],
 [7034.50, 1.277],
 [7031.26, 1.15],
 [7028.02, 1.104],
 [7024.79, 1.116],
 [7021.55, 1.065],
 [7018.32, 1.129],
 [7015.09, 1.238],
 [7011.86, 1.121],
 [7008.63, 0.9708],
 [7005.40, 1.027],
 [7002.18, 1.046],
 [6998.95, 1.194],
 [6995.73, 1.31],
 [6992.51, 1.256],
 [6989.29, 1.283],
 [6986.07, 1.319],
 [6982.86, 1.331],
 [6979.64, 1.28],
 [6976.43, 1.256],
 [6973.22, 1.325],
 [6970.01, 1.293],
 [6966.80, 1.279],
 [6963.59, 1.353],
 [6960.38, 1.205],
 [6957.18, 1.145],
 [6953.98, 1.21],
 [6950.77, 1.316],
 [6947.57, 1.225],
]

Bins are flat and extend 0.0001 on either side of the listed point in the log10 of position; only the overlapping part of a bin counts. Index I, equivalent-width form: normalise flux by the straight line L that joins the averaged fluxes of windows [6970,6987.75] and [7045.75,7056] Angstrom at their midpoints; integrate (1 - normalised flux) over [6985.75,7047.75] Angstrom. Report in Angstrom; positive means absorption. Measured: 4.8 Angstrom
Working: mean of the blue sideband 1.3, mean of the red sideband 1.21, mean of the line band 1.16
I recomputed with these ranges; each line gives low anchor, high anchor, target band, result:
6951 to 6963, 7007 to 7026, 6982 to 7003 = -1.87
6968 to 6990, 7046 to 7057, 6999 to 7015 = 2.43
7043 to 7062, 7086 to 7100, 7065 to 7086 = 2.44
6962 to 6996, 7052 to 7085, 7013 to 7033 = 1.74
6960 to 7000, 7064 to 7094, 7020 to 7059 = 1.68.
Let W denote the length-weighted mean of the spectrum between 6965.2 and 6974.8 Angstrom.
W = 1.3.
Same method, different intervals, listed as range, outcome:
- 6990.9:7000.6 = 1.25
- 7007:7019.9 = 1.11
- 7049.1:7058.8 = 1.27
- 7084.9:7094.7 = 1.29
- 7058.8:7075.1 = 1.19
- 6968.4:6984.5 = 1.3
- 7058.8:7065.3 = 1.22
